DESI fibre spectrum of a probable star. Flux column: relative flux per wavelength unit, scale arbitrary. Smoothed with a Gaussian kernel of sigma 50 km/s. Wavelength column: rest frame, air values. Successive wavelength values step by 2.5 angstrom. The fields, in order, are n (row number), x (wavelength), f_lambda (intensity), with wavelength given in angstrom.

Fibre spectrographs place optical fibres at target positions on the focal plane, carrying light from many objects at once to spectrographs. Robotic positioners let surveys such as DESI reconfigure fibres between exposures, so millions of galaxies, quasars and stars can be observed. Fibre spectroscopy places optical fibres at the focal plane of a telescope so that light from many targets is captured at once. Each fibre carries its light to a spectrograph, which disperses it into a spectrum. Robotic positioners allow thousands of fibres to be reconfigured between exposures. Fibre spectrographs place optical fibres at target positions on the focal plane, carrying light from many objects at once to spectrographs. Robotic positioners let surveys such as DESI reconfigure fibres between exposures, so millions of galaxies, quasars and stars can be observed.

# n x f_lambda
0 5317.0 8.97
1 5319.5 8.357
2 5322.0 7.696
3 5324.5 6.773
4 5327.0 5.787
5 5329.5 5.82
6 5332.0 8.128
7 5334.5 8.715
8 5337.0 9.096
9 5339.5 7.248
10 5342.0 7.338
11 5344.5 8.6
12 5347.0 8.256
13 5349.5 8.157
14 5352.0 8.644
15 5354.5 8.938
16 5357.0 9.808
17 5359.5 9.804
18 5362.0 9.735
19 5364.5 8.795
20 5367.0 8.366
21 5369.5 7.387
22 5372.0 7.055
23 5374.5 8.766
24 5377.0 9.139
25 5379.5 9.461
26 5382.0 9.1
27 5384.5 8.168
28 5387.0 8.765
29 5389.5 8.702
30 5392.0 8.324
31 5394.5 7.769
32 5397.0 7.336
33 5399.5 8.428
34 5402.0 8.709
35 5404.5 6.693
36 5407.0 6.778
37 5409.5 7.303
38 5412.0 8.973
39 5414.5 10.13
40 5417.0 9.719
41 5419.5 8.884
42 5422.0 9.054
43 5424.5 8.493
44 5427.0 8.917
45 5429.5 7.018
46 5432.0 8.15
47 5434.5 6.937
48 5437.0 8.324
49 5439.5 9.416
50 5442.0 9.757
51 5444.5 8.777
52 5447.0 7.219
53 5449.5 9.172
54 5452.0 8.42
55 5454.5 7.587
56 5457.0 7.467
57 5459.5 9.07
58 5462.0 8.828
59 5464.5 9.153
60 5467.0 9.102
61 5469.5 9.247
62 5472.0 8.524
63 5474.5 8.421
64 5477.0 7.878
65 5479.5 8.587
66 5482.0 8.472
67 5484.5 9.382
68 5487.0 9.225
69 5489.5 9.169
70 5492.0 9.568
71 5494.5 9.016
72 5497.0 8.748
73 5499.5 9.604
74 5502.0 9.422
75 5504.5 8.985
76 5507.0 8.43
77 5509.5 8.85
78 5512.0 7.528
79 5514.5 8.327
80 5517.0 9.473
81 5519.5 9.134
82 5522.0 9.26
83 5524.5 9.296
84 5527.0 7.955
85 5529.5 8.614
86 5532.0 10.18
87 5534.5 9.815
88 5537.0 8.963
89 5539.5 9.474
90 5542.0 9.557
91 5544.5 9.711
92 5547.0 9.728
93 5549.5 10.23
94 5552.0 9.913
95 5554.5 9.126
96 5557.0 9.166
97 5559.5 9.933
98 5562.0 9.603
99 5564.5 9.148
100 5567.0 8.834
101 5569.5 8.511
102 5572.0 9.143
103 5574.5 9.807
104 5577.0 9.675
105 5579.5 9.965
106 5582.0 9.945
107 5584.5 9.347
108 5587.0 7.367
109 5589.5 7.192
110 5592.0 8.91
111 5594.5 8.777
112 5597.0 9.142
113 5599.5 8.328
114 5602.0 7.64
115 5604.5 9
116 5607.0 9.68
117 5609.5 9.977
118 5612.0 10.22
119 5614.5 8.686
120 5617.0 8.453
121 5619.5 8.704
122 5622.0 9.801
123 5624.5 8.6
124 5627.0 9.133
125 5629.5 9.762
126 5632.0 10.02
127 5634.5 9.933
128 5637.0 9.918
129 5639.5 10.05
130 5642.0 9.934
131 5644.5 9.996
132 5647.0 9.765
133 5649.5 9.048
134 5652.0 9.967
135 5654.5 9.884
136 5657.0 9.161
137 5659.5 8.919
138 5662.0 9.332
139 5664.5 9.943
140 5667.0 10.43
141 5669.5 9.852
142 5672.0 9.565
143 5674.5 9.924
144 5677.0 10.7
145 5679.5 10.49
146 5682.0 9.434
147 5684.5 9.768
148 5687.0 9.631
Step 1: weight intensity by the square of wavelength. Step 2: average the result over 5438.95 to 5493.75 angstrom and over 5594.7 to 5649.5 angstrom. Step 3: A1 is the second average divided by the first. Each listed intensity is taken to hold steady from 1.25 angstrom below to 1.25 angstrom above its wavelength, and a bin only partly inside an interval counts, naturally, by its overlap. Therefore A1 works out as 1.13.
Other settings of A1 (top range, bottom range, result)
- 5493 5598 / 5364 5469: 1.14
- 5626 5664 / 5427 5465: 1.24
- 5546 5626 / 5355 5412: 1.17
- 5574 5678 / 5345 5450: 1.20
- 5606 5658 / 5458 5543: 1.12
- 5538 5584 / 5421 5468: 1.17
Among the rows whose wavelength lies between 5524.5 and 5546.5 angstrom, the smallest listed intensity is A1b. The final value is 7.955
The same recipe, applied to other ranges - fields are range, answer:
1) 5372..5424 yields 6.693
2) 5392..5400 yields 7.336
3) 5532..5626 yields 7.192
